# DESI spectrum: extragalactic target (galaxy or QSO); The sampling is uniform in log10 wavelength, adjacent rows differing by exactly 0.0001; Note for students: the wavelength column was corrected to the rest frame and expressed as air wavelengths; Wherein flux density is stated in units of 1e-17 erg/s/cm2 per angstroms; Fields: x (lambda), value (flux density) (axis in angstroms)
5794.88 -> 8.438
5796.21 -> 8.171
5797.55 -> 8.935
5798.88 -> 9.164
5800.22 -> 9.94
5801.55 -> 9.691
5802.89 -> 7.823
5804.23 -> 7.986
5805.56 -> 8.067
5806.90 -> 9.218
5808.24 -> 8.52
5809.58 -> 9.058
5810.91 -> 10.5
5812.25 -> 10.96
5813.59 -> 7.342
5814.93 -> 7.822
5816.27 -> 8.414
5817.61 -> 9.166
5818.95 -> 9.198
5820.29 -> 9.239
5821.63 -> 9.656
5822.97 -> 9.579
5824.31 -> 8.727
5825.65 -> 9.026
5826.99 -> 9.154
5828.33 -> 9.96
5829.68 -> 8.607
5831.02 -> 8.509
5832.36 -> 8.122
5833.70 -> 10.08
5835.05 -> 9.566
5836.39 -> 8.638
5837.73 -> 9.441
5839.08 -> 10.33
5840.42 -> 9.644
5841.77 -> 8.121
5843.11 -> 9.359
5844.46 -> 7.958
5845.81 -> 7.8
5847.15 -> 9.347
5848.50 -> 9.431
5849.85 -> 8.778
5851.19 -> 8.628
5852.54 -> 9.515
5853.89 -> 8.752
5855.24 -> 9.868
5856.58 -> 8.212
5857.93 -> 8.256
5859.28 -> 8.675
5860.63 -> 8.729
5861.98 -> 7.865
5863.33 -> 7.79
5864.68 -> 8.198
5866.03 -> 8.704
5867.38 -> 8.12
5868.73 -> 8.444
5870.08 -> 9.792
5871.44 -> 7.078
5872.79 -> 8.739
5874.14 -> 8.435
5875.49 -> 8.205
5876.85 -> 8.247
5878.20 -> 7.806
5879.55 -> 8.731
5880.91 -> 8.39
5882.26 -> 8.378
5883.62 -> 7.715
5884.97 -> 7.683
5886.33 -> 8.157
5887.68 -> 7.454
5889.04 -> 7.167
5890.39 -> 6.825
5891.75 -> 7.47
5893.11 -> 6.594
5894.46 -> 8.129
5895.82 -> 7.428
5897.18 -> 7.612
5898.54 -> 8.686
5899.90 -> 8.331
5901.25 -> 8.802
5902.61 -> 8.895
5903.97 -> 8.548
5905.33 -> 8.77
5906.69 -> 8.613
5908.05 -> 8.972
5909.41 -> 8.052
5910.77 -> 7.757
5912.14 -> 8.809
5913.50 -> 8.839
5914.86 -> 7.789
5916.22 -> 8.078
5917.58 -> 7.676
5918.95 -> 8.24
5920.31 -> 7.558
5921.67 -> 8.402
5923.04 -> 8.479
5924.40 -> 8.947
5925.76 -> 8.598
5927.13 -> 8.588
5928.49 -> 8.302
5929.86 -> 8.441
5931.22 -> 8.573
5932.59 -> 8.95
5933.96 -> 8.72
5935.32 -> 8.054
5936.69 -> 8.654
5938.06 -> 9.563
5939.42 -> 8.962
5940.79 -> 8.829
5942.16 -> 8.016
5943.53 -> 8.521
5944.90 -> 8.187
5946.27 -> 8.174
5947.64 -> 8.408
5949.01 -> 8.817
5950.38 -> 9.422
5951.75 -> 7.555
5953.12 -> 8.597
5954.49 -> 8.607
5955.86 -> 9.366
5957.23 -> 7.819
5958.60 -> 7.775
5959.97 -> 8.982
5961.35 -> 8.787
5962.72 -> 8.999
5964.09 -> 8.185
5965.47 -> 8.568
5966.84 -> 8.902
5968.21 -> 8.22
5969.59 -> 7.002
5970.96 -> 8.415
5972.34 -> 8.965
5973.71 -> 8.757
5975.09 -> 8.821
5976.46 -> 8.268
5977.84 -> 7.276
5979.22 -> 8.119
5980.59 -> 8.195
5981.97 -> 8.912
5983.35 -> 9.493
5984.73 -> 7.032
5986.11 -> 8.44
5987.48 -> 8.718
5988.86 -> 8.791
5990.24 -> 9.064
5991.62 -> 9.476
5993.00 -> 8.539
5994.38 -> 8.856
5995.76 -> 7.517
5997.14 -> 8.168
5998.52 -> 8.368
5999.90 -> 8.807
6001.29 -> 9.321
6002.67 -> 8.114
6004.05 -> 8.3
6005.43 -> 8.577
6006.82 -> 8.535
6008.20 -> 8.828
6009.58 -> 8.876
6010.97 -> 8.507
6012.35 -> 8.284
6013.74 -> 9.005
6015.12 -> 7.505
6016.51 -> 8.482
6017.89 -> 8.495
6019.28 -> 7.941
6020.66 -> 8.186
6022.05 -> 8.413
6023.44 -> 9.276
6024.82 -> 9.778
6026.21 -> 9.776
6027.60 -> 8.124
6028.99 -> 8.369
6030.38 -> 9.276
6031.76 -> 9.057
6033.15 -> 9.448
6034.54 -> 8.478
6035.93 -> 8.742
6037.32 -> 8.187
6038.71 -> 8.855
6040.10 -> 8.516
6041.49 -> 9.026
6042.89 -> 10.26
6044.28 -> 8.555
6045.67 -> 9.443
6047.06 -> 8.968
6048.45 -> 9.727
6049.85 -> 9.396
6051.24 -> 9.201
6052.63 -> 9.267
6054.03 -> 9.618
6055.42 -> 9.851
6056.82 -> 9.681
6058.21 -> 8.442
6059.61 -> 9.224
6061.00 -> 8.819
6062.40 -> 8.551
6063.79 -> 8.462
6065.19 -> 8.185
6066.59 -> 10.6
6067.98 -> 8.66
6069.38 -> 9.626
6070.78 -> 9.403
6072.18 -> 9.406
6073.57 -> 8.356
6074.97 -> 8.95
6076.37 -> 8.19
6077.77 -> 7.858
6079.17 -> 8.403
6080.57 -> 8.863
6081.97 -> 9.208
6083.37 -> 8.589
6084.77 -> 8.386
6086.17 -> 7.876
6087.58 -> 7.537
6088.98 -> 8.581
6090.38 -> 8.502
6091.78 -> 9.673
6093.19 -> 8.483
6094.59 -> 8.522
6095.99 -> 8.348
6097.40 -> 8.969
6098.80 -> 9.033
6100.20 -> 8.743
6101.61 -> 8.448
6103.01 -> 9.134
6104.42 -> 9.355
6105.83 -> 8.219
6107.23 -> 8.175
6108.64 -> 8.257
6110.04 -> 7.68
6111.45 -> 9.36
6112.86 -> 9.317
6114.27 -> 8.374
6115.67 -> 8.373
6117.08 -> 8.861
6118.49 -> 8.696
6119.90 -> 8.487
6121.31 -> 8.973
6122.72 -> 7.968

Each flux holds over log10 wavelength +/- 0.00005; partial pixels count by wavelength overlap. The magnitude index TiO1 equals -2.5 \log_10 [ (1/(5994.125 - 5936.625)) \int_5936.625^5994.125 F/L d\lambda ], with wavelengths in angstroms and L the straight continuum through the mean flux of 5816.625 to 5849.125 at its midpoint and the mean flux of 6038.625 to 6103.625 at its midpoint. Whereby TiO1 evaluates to 0.06 mag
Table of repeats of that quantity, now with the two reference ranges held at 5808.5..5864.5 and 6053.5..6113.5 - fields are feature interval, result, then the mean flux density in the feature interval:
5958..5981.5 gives 0.06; 8.37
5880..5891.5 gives 0.16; 7.73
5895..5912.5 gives 0.07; 8.39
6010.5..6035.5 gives 0.02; 8.69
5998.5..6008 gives 0.03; 8.6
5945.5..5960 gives 0.05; 8.48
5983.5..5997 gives 0.04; 8.52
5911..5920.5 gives 0.10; 8.15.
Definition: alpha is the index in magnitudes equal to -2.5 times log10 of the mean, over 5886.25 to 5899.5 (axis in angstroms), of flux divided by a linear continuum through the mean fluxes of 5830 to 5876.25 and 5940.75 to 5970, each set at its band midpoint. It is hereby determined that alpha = 0.15 mag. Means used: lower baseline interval 8.74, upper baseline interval 8.45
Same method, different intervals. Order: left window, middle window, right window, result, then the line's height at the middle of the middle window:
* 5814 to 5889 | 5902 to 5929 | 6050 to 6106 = 0.04 mag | 8.72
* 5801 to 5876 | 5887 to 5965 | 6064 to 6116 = 0.06 mag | 8.79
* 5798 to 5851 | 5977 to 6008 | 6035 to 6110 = 0.05 mag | 8.9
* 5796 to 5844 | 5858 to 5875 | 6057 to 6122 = 0.08 mag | 8.99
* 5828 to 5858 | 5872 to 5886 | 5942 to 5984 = 0.08 mag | 8.84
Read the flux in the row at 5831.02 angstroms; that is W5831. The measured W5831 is 8.509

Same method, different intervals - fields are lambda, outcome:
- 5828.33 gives 9.96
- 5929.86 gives 8.441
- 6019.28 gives 7.941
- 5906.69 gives 8.613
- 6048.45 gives 9.727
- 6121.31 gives 8.973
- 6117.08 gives 8.861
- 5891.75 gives 7.47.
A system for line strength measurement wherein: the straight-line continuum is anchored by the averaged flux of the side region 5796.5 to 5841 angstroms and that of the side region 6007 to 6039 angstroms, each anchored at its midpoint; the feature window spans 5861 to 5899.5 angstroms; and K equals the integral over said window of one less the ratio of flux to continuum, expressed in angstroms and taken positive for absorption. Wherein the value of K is 4.14 angstroms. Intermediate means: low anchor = 9.08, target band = 8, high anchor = 8.69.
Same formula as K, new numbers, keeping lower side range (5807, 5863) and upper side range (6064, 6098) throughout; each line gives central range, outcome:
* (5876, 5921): 4.27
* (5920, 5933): 0.56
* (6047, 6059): -0.86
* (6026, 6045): -0.27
